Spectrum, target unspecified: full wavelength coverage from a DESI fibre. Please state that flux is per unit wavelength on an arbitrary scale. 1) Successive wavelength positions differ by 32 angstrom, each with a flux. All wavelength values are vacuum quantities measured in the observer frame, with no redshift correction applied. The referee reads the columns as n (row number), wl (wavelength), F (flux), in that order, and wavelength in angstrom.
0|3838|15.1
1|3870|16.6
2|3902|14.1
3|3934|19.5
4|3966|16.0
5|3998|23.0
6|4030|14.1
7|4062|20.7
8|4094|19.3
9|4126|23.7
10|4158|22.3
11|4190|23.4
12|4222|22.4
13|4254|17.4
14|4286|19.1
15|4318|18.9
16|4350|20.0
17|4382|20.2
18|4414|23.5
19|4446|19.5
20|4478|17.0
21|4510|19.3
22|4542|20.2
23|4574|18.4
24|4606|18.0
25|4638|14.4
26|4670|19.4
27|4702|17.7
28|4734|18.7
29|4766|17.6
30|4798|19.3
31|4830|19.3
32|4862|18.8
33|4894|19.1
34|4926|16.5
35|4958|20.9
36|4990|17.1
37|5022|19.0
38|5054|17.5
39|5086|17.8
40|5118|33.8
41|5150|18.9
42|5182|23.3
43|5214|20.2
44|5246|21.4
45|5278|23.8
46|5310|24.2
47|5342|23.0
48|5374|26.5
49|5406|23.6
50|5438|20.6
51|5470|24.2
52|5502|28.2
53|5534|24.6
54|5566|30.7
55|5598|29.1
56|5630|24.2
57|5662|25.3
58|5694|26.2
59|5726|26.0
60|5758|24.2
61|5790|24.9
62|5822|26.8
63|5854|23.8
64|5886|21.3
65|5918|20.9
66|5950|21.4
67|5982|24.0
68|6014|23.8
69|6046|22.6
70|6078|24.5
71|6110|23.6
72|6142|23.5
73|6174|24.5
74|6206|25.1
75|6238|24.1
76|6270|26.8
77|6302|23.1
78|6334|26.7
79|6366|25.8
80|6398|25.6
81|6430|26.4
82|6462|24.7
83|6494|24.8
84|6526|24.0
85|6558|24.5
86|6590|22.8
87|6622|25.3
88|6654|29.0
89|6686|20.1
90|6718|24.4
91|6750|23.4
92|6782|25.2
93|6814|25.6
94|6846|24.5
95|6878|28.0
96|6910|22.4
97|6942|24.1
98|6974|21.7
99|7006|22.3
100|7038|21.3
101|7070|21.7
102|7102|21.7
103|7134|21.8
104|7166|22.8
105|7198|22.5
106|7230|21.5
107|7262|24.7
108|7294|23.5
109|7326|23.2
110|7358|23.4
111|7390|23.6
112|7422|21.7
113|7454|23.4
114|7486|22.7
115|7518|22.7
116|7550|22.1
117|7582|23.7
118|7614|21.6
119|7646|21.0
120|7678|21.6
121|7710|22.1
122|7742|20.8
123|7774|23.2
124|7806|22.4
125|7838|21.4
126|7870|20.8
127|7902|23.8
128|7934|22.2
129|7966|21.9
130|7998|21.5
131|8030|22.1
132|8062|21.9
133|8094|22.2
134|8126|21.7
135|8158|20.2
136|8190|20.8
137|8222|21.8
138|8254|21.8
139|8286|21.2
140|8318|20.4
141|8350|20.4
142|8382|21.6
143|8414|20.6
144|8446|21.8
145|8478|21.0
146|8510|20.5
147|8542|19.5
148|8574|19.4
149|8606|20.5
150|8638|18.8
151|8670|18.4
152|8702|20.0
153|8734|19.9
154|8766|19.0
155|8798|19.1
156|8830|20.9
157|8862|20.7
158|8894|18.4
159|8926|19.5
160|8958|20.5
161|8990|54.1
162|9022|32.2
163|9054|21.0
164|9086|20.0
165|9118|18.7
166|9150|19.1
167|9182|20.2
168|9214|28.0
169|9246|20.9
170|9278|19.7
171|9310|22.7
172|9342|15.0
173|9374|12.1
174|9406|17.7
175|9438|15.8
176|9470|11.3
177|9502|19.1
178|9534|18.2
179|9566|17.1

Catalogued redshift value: 0.37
